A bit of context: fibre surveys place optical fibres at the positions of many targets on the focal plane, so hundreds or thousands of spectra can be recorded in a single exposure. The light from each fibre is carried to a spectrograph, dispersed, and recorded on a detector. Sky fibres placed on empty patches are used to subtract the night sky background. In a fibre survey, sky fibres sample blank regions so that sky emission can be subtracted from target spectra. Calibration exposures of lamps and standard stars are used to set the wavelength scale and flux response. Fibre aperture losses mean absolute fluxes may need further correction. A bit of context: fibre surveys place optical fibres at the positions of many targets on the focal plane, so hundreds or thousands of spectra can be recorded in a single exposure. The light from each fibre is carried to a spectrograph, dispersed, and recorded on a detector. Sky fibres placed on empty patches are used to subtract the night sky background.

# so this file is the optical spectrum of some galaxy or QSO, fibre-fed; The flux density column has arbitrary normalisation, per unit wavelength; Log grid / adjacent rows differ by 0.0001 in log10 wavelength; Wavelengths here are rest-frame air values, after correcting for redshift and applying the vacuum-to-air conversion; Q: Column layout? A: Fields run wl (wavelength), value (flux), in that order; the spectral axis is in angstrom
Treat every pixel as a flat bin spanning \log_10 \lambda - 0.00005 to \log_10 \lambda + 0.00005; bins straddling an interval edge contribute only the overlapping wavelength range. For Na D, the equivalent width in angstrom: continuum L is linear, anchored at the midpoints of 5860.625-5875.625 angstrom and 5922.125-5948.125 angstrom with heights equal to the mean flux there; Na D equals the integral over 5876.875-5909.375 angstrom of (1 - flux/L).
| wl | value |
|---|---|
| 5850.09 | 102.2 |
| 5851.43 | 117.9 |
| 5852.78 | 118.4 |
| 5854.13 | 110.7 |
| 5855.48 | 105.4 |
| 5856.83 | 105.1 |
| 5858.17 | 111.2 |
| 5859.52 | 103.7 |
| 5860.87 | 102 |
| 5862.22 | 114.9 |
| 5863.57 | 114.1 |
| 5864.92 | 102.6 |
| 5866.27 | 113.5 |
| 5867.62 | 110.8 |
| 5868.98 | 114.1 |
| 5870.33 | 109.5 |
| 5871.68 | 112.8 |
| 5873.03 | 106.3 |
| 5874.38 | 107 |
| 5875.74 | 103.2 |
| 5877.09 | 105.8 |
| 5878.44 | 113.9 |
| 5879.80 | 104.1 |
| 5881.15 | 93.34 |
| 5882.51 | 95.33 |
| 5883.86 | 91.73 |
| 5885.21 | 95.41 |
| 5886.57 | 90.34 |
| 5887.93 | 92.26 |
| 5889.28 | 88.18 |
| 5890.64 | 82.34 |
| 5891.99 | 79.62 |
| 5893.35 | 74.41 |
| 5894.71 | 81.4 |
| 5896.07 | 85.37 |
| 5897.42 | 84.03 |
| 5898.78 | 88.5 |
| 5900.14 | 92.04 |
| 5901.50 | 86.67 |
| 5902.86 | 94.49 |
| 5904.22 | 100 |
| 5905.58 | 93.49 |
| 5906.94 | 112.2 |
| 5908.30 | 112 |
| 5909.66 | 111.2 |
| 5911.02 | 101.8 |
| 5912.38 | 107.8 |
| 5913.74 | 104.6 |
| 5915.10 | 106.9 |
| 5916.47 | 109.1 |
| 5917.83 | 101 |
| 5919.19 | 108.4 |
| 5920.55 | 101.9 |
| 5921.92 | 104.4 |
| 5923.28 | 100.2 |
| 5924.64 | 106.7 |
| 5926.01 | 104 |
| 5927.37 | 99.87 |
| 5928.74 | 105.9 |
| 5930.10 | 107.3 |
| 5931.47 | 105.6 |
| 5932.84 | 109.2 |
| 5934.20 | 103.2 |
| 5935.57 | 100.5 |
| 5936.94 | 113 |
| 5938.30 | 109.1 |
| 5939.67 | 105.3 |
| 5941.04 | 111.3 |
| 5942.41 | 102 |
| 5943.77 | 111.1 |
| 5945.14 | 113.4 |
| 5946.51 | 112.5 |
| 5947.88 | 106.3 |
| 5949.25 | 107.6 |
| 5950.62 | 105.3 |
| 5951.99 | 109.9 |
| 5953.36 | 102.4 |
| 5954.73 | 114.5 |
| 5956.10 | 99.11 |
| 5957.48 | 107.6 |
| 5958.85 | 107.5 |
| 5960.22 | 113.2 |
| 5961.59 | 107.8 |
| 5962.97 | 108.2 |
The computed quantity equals 4.6 angstrom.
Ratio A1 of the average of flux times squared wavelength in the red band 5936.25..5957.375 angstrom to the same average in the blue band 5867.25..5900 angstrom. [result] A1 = 1.2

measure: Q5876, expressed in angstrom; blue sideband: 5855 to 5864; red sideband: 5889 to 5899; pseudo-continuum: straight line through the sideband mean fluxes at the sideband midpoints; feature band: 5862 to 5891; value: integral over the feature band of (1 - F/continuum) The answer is -2.20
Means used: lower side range 108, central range 103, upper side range 82.5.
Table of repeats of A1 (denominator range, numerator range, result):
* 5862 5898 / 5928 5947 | 1.11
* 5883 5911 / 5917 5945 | 1.16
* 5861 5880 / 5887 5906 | 0.81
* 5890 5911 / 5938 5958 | 1.19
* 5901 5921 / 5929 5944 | 1.04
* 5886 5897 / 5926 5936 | 1.26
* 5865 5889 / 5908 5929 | 1.03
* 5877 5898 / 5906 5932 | 1.18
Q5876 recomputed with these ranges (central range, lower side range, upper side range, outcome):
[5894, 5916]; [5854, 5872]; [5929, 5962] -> 2.2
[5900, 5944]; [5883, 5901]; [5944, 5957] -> -3.1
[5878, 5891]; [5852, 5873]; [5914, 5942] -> 1.7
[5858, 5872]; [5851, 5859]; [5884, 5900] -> -0.8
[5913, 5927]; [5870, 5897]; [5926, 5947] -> -0.2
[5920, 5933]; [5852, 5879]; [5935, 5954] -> 0.5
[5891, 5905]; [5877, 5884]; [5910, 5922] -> 2.2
